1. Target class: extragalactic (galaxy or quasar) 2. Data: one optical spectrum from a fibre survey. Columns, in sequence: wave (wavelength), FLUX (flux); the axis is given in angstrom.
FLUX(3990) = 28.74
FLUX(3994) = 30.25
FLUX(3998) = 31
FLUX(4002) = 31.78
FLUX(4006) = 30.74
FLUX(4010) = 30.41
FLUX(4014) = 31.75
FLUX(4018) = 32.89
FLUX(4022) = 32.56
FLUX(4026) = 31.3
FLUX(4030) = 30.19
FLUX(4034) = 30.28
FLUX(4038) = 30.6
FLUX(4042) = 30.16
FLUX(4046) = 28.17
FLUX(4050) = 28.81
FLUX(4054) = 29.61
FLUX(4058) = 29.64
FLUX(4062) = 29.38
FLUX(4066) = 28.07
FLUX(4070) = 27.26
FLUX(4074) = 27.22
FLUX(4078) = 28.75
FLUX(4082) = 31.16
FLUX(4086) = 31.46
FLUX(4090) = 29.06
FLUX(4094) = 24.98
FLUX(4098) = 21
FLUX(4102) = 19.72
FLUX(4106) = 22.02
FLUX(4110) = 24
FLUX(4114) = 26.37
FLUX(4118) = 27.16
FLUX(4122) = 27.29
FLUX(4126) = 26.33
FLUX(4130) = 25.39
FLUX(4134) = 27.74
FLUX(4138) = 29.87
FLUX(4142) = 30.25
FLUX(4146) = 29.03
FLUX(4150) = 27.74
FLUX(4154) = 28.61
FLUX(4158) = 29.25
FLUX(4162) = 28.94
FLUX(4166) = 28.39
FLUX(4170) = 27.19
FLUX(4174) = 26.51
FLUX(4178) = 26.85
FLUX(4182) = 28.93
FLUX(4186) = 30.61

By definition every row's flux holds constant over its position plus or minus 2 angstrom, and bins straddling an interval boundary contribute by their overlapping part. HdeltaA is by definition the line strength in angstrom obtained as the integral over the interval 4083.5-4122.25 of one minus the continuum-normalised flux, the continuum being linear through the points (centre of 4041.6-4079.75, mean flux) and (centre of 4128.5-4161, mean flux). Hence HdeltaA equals 4.5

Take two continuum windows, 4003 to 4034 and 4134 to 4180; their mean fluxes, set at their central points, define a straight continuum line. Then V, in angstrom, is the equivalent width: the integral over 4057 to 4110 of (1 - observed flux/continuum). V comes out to 5.7 angstrom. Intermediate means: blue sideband 31.3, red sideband 28.4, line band 26.7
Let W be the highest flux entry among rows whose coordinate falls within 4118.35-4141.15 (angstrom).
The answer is 29.87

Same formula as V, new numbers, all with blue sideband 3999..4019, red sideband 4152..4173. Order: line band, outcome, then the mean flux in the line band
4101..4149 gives 4.4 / 26.4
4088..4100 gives 1.9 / 25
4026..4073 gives 2.0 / 29.3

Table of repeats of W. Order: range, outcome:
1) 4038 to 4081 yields 30.6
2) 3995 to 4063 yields 32.89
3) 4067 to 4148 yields 31.46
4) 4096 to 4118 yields 27.16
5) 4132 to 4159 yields 30.25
